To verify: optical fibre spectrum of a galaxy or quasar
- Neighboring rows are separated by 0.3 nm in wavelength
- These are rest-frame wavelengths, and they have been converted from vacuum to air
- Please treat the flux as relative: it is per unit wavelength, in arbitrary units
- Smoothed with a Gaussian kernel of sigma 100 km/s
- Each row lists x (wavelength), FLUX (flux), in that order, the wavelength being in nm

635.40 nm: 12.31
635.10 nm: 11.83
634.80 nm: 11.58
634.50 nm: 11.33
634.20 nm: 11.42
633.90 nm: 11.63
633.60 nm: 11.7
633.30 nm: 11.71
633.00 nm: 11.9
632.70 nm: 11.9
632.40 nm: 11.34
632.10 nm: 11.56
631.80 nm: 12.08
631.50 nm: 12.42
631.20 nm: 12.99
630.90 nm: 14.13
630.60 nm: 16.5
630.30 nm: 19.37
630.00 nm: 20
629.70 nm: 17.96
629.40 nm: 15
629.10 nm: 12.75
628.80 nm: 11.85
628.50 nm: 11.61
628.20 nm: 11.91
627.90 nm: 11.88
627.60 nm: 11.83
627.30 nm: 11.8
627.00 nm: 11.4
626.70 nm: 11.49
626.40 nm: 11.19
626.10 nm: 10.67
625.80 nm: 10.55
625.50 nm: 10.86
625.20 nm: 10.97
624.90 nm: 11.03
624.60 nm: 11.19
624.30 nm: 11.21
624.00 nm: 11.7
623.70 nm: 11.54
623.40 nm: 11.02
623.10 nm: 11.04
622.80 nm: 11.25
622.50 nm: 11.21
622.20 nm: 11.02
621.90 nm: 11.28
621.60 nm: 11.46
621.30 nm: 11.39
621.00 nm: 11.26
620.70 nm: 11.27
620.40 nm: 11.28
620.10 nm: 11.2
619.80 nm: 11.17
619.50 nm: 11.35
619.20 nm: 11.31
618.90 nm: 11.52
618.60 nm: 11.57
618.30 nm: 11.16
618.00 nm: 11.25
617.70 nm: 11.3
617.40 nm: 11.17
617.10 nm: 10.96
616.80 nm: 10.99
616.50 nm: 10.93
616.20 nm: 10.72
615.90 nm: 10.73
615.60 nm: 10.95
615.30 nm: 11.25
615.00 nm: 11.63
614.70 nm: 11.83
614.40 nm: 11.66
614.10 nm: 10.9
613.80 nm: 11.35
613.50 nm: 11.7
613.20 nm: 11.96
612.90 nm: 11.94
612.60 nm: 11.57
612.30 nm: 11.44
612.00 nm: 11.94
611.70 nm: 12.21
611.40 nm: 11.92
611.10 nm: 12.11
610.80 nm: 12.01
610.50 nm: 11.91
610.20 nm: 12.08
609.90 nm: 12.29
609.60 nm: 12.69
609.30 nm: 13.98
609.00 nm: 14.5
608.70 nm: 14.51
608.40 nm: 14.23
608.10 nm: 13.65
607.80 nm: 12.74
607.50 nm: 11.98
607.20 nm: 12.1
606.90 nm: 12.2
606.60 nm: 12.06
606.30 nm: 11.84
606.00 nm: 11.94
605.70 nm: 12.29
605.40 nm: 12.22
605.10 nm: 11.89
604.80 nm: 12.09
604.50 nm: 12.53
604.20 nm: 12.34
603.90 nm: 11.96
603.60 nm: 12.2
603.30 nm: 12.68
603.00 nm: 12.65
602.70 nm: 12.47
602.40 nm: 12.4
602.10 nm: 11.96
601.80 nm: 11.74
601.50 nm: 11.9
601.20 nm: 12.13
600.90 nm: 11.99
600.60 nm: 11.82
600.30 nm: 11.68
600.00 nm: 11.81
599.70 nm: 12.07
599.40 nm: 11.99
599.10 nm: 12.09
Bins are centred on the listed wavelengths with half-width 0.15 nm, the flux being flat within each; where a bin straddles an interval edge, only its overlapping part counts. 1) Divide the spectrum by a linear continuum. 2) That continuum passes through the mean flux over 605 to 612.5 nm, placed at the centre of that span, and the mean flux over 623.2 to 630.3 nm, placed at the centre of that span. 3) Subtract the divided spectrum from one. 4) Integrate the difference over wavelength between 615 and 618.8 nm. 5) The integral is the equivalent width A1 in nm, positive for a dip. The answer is 0.409 nm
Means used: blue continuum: 12.5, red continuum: 12.4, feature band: 11.1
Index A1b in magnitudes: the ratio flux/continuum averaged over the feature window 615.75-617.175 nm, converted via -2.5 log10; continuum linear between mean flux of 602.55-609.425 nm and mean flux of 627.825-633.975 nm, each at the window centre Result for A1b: 0.20 mag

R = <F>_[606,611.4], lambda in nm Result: 12.7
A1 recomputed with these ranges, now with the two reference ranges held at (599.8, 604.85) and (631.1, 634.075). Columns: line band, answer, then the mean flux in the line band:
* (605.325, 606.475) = 0.005 nm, 12.1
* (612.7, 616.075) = 0.169 nm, 11.4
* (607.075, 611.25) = -0.288 nm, 12.9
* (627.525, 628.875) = 0.014 nm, 11.8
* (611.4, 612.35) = 0.012 nm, 11.9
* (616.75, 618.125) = 0.100 nm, 11.1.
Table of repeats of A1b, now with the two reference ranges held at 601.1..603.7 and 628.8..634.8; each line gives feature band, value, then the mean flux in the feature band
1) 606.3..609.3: -0.05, 13.1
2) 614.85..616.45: 0.16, 11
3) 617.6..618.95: 0.14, 11.4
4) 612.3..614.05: 0.09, 11.6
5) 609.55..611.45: 0.04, 12.1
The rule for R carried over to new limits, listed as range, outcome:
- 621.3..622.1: 11.4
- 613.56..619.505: 11.2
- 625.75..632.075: 13.3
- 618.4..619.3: 11.5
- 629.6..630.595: 18.8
